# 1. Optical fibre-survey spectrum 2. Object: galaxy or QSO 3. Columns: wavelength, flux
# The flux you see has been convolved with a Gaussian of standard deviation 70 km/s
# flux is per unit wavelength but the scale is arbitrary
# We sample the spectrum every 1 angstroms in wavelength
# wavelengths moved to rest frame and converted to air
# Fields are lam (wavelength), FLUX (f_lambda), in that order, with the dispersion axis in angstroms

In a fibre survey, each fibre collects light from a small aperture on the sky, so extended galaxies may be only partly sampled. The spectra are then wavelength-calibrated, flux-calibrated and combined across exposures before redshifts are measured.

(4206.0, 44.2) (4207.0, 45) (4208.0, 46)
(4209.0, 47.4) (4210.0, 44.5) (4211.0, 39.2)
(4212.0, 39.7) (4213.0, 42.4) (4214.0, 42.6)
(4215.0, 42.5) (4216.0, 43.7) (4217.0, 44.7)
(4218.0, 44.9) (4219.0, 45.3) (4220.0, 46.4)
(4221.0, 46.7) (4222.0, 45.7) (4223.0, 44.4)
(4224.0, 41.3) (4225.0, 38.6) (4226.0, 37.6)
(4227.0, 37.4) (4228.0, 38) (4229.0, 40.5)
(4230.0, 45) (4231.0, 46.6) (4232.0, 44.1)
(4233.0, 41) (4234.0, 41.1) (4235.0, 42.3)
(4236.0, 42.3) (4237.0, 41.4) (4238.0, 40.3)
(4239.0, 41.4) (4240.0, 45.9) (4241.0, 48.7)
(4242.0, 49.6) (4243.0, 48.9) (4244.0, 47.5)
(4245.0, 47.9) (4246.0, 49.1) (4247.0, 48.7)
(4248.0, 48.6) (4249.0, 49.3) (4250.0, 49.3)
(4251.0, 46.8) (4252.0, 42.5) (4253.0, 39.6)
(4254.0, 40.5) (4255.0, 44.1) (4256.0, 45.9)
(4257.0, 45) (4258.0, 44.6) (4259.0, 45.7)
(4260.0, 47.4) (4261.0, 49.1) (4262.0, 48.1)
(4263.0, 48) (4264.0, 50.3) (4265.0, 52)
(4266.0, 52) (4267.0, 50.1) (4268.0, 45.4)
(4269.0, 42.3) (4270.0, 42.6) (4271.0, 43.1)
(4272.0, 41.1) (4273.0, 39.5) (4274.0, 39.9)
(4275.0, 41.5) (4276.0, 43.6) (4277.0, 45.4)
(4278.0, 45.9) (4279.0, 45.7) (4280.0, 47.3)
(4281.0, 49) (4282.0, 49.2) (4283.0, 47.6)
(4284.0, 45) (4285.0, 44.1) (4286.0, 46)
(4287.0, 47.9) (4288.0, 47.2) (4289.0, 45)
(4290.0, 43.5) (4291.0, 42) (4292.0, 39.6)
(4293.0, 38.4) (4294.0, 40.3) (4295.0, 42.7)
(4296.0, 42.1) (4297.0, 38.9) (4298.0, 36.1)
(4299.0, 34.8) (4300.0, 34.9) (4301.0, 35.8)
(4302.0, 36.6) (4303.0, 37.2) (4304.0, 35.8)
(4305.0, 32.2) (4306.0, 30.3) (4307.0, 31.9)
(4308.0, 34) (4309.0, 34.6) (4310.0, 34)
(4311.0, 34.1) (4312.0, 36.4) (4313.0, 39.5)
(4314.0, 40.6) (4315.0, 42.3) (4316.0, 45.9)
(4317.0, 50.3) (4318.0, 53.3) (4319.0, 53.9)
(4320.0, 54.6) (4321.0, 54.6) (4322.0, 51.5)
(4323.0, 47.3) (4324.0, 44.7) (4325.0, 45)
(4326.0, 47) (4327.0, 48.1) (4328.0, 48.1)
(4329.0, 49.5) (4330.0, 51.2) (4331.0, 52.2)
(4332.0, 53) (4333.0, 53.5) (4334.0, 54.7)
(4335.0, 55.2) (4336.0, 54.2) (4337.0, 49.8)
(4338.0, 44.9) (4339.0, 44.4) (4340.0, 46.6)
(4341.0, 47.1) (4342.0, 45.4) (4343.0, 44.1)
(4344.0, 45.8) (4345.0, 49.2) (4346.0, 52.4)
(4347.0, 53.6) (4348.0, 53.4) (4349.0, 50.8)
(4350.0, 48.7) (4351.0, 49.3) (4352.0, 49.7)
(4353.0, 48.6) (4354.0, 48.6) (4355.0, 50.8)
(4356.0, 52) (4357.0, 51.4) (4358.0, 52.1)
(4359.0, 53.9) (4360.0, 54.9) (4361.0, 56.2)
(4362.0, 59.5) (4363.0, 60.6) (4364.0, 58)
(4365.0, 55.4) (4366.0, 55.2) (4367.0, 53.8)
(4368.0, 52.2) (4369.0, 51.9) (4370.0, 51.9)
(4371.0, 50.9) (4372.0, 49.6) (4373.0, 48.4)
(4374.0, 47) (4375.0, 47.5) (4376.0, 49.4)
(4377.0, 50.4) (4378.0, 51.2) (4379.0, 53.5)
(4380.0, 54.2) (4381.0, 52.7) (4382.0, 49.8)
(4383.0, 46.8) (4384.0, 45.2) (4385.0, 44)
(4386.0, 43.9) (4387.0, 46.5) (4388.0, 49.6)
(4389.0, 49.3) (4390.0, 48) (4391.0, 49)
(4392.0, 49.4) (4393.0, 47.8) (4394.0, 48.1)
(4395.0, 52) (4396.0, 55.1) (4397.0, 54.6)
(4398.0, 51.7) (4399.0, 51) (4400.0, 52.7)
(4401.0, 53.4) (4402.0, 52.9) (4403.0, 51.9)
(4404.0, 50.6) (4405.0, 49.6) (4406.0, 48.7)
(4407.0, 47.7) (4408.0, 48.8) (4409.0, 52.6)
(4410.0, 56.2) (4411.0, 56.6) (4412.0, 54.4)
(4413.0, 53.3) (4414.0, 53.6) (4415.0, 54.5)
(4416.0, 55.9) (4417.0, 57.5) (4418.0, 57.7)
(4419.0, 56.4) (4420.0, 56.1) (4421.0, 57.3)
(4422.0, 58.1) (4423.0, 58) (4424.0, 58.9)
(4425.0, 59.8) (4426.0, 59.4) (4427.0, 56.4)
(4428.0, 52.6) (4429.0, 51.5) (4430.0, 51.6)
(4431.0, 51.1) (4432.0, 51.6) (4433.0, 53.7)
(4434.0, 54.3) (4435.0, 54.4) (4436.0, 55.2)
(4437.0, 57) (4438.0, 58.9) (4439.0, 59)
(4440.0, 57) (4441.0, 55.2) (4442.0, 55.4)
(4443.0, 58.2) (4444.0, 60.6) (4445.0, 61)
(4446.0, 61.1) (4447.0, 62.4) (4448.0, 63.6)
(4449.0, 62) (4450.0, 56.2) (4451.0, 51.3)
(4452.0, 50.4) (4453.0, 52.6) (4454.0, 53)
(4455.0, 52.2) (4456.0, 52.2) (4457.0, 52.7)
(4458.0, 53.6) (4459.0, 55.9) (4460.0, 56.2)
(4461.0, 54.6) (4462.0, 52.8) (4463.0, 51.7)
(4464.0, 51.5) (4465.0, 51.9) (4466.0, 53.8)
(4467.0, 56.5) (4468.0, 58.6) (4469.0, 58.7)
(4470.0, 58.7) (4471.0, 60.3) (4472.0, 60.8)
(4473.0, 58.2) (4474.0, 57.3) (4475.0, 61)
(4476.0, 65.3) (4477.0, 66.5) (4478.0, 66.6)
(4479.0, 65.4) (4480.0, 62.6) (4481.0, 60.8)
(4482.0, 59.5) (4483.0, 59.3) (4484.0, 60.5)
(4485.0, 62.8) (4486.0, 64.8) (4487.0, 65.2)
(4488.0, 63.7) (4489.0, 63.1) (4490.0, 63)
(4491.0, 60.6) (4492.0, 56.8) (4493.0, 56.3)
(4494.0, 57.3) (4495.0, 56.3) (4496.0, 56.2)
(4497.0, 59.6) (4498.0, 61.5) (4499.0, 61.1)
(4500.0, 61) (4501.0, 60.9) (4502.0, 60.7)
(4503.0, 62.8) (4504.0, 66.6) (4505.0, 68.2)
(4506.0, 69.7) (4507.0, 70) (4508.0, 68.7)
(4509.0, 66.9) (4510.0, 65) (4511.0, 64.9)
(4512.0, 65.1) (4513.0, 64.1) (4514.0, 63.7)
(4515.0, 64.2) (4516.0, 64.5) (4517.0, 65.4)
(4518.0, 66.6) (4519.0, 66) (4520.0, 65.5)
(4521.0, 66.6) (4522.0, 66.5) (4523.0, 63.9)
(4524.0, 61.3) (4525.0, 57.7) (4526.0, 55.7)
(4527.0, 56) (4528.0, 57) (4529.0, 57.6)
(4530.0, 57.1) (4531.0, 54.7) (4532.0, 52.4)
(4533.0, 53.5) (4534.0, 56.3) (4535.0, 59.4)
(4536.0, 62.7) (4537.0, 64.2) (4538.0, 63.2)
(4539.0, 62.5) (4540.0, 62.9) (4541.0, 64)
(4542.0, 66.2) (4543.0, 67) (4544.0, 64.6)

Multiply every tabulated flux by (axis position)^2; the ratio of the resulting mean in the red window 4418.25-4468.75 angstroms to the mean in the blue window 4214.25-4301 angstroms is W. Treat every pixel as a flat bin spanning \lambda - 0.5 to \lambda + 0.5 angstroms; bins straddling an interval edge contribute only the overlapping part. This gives 1.4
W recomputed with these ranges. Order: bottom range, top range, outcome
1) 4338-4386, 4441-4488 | 1.20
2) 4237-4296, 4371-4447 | 1.25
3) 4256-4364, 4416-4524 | 1.39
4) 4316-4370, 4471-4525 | 1.32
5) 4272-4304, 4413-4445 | 1.42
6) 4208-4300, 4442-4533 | 1.51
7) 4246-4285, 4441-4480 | 1.37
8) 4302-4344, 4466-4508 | 1.47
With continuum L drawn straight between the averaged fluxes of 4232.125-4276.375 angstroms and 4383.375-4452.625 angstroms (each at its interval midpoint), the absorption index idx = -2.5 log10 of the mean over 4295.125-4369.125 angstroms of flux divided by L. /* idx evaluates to 0.057 mag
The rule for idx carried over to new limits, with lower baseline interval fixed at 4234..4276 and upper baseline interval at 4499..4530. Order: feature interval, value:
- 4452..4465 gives 0.127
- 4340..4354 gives 0.063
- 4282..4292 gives 0.057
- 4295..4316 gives 0.320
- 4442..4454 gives 0.021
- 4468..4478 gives -0.004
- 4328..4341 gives 0.011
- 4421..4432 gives 0.035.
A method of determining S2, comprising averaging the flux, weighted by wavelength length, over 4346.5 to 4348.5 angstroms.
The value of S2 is 53.5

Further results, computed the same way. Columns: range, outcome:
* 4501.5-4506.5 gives 65.6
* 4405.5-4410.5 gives 50.8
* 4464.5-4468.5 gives 55.2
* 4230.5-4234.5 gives 43.2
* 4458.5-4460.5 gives 56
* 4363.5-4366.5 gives 56.2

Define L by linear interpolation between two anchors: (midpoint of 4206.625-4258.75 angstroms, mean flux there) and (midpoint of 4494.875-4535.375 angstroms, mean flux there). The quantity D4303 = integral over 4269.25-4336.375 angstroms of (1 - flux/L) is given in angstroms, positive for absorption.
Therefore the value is 6.67 angstroms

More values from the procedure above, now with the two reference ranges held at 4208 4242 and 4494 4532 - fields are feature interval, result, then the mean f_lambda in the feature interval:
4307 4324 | 1.8 angstroms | 43.8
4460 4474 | 0.8 angstroms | 56.1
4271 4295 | 1.5 angstroms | 44.1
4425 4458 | 1.1 angstroms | 55.8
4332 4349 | 0.3 angstroms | 49.8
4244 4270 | -1.0 angstroms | 46.8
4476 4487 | -0.5 angstroms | 63.1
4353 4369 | -0.6 angstroms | 54.1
